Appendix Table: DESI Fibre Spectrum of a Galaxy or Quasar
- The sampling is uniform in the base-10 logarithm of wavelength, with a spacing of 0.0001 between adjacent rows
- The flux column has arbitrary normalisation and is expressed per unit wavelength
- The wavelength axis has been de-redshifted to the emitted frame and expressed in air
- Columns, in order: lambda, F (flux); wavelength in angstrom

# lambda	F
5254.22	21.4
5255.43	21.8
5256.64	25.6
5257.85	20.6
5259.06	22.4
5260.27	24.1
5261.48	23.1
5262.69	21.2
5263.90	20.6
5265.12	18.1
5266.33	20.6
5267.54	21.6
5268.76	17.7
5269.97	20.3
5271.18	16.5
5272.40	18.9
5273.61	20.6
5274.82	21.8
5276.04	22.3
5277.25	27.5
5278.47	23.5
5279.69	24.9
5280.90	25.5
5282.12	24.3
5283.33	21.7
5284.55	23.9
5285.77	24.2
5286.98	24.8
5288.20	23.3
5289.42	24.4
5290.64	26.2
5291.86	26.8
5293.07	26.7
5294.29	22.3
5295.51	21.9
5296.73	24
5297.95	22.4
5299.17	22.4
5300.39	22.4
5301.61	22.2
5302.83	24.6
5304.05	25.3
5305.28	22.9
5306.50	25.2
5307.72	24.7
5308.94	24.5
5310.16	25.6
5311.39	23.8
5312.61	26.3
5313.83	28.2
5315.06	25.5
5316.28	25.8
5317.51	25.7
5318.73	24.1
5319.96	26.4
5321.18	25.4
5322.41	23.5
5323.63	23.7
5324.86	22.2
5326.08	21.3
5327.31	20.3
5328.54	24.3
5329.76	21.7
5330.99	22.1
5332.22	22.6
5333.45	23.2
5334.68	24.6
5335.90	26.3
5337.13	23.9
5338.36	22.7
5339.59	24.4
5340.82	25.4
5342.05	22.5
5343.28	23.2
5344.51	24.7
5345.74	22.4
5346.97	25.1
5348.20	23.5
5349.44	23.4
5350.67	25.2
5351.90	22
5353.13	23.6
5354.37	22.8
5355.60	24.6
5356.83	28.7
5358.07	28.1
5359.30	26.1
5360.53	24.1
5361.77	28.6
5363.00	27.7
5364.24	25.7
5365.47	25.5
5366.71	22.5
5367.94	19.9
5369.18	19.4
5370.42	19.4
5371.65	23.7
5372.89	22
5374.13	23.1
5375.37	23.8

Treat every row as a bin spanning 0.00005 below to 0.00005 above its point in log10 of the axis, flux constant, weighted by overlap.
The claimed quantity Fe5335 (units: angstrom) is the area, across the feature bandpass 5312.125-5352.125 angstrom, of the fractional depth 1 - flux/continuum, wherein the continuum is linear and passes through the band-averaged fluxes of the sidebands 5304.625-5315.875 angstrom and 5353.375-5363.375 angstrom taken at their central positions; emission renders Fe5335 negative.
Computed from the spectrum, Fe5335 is 2.6 angstrom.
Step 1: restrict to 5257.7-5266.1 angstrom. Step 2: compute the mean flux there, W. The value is 21.5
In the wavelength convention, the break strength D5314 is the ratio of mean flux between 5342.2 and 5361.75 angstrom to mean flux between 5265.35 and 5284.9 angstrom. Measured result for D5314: 1.12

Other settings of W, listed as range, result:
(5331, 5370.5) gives 24.1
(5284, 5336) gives 24.1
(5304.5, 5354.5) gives 24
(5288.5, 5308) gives 24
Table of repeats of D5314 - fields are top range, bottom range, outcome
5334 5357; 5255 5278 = 1.13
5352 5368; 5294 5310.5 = 1.07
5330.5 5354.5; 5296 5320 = 0.97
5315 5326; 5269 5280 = 1.14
